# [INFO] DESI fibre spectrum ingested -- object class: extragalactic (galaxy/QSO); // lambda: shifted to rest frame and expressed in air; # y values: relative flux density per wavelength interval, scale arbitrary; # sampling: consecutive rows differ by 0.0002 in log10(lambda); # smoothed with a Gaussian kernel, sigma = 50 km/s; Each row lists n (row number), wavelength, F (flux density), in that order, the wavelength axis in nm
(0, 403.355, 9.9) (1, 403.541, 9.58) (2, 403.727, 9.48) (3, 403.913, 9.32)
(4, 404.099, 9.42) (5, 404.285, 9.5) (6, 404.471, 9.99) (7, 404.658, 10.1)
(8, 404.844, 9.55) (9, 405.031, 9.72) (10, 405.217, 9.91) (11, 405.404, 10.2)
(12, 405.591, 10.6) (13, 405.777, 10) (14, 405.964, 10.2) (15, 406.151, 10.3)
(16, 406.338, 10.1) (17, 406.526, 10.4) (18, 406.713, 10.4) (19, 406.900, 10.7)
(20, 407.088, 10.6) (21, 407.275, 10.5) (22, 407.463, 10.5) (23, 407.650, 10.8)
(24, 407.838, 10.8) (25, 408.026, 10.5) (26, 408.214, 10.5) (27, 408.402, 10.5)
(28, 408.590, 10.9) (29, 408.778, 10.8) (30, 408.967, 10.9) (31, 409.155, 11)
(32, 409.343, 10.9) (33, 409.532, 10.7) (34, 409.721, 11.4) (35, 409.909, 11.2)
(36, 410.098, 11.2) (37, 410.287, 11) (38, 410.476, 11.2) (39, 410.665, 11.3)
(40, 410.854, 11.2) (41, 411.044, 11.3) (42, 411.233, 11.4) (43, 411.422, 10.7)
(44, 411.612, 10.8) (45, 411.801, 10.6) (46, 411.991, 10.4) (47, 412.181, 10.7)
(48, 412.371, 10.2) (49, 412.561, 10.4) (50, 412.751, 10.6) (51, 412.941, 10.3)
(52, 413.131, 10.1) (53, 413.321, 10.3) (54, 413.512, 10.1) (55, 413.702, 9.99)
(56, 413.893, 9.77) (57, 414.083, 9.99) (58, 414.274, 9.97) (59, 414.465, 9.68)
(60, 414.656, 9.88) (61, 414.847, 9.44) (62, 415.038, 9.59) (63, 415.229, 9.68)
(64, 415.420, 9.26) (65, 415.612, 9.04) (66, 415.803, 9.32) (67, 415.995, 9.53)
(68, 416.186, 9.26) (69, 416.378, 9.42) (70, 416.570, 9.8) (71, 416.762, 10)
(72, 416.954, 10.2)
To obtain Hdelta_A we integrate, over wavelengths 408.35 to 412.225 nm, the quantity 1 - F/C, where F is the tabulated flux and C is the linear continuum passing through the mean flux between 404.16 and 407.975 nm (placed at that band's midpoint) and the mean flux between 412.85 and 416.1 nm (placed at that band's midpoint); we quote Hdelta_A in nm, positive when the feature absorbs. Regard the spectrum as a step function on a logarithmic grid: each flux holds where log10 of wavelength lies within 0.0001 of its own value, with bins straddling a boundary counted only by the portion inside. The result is -0.37 nm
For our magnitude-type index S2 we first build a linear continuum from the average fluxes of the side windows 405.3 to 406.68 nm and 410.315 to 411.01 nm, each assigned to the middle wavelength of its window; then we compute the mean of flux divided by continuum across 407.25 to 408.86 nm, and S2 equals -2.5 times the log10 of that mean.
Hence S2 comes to 0.00 mag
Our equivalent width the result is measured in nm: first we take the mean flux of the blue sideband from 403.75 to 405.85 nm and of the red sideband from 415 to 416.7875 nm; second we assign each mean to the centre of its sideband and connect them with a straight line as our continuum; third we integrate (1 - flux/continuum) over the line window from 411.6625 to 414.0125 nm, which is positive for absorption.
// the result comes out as -0.18 nm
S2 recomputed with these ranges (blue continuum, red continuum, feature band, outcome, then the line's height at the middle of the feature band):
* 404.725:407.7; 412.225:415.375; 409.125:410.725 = -0.10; 10.1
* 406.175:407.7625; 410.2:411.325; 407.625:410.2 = 0.00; 10.9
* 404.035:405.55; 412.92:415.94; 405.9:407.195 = -0.06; 9.82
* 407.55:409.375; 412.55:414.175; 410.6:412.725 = -0.04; 10.4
